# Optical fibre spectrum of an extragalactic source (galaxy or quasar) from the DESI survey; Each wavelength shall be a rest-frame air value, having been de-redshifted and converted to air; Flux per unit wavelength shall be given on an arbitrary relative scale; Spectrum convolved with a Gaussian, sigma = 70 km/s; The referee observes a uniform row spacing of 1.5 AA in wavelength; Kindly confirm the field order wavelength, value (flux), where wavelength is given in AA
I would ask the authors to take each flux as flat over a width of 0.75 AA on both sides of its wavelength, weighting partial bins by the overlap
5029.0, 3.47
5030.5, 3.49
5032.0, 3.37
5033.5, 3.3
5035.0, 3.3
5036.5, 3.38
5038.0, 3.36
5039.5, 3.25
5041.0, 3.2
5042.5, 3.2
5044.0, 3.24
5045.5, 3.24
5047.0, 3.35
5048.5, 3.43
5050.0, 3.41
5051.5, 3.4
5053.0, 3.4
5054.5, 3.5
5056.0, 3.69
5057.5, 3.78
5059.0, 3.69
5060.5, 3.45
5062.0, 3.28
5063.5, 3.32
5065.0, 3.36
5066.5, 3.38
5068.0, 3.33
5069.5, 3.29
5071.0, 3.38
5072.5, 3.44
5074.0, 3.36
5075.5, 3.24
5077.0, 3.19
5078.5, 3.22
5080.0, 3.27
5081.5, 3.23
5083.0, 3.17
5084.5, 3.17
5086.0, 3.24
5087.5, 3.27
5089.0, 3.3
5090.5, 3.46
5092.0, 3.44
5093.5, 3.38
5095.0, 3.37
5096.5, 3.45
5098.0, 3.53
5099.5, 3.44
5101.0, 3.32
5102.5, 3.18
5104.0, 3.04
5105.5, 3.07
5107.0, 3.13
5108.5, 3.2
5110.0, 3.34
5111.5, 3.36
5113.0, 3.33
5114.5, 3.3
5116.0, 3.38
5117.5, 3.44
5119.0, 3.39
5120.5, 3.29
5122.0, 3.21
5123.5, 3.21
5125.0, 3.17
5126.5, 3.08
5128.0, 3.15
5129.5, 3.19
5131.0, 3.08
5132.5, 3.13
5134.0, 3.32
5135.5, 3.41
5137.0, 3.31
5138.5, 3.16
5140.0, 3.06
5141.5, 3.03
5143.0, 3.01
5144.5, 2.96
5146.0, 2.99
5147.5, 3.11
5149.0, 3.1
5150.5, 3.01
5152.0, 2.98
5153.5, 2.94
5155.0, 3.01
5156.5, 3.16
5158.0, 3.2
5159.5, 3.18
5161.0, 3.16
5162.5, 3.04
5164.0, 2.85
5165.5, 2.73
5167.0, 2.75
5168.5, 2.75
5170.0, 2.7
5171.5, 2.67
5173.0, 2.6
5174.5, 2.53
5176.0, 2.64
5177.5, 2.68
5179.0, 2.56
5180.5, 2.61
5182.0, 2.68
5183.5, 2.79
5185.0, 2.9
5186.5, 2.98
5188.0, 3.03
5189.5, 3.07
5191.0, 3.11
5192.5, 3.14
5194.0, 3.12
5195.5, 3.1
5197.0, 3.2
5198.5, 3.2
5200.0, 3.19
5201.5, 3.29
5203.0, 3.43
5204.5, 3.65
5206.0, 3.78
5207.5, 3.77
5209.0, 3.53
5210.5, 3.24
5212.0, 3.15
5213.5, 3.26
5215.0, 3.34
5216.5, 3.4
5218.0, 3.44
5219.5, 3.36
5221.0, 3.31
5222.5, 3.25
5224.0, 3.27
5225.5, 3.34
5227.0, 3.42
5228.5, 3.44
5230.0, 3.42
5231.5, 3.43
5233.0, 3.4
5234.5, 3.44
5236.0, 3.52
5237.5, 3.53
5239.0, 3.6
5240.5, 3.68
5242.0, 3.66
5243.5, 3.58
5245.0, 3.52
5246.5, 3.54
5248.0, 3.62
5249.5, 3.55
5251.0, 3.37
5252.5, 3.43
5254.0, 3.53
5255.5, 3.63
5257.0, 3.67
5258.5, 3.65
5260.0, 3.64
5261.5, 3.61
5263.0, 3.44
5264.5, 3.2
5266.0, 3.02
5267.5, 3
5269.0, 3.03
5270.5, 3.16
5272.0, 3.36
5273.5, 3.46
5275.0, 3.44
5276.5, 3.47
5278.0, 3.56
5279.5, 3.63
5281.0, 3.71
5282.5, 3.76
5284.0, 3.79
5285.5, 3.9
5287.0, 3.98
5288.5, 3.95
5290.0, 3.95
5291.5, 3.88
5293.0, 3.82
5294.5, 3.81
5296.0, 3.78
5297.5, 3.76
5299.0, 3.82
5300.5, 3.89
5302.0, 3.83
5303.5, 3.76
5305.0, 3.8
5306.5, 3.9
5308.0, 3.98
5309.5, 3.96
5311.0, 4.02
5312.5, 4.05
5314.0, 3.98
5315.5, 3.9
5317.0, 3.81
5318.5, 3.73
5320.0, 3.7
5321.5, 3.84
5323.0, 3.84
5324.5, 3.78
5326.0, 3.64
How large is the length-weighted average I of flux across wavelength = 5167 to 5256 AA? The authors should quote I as 3.24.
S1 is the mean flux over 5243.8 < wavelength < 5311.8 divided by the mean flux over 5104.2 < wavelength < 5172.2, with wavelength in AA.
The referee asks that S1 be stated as 1.17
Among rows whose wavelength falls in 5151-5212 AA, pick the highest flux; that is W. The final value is 3.78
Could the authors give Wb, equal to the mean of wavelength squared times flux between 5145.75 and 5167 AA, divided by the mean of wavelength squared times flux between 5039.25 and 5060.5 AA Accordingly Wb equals 0.92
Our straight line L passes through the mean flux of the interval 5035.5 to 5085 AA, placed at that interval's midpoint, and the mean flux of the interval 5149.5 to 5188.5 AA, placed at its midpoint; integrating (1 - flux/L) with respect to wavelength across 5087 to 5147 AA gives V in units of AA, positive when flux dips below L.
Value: -3.0 AA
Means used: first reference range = 3.35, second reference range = 2.85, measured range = 3.25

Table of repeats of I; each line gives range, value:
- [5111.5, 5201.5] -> 3.04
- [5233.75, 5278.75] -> 3.46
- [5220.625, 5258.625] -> 3.49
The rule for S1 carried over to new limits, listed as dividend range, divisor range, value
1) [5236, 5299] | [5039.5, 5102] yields 1.07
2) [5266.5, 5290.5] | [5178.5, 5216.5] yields 1.12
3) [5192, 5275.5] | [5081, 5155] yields 1.06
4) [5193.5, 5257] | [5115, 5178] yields 1.13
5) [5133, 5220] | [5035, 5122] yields 0.92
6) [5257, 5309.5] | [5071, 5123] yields 1.10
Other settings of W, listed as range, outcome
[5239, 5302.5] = 3.98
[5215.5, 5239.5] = 3.6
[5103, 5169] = 3.44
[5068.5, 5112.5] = 3.53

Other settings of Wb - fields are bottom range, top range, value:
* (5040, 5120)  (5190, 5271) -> 1.08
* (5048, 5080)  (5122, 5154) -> 0.94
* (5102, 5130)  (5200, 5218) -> 1.10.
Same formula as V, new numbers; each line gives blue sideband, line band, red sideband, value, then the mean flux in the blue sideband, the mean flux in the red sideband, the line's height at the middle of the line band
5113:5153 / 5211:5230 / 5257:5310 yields 0.6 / 3.17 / 3.65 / 3.45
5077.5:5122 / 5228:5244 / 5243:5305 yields 0.1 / 3.3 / 3.6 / 3.53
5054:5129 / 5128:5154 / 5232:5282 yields 2.0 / 3.32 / 3.48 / 3.37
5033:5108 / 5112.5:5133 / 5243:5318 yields 1.1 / 3.34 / 3.66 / 3.42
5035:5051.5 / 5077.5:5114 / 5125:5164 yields -0.9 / 3.31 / 3.11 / 3.2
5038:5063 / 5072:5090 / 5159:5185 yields -0.1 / 3.4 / 2.76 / 3.24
